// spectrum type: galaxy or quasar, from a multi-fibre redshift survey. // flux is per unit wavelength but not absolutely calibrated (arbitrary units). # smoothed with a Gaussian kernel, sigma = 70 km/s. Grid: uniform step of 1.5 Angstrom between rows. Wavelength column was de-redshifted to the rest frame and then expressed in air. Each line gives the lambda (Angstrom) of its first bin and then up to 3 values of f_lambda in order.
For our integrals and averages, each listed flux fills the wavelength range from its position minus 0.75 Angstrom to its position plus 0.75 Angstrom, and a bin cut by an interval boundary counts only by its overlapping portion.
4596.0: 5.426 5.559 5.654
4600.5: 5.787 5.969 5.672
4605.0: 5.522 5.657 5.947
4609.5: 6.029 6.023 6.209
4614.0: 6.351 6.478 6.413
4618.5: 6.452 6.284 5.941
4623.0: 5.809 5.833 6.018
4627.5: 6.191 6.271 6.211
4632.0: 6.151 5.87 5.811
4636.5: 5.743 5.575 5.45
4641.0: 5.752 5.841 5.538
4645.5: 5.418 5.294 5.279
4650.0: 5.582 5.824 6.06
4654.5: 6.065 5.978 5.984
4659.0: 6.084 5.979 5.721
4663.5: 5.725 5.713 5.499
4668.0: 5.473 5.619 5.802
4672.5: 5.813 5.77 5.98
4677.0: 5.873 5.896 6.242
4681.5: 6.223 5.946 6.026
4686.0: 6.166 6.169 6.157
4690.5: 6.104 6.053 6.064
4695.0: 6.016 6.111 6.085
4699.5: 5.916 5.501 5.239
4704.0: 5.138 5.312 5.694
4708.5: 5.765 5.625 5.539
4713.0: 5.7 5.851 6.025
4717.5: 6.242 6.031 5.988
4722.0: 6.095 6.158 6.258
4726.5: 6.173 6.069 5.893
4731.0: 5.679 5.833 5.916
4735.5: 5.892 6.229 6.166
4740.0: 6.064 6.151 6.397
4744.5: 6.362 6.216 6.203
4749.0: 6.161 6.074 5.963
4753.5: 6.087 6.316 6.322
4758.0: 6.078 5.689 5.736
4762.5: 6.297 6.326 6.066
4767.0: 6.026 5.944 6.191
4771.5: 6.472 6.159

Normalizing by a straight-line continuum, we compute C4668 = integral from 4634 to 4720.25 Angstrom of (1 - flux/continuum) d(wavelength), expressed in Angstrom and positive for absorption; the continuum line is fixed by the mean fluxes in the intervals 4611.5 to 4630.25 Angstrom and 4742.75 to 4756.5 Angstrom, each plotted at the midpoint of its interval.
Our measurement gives 5.3 Angstrom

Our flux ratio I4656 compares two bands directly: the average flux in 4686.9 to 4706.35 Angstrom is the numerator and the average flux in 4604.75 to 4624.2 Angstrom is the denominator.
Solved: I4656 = 0.96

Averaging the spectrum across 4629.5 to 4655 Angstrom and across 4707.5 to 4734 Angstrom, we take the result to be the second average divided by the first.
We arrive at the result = 1.0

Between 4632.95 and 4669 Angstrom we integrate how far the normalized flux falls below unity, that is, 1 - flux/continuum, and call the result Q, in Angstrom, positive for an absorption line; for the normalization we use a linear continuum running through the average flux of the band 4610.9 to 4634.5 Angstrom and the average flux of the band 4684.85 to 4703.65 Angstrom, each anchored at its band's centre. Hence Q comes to 2.12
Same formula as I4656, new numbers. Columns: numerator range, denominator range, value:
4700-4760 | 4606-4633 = 0.97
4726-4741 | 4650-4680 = 1.03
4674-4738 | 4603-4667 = 1.01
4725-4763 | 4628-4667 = 1.05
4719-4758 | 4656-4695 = 1.03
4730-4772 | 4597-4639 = 1.02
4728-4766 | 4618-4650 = 1.04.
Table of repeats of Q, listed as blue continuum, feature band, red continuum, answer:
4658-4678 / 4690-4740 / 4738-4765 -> 0.8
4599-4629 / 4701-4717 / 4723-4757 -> 1.3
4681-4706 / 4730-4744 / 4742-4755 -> 0.2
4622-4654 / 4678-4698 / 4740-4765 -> -0.5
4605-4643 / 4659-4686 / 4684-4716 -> 0.1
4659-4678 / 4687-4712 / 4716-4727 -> 0.8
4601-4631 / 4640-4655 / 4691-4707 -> 0.7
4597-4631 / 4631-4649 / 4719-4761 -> 1.1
